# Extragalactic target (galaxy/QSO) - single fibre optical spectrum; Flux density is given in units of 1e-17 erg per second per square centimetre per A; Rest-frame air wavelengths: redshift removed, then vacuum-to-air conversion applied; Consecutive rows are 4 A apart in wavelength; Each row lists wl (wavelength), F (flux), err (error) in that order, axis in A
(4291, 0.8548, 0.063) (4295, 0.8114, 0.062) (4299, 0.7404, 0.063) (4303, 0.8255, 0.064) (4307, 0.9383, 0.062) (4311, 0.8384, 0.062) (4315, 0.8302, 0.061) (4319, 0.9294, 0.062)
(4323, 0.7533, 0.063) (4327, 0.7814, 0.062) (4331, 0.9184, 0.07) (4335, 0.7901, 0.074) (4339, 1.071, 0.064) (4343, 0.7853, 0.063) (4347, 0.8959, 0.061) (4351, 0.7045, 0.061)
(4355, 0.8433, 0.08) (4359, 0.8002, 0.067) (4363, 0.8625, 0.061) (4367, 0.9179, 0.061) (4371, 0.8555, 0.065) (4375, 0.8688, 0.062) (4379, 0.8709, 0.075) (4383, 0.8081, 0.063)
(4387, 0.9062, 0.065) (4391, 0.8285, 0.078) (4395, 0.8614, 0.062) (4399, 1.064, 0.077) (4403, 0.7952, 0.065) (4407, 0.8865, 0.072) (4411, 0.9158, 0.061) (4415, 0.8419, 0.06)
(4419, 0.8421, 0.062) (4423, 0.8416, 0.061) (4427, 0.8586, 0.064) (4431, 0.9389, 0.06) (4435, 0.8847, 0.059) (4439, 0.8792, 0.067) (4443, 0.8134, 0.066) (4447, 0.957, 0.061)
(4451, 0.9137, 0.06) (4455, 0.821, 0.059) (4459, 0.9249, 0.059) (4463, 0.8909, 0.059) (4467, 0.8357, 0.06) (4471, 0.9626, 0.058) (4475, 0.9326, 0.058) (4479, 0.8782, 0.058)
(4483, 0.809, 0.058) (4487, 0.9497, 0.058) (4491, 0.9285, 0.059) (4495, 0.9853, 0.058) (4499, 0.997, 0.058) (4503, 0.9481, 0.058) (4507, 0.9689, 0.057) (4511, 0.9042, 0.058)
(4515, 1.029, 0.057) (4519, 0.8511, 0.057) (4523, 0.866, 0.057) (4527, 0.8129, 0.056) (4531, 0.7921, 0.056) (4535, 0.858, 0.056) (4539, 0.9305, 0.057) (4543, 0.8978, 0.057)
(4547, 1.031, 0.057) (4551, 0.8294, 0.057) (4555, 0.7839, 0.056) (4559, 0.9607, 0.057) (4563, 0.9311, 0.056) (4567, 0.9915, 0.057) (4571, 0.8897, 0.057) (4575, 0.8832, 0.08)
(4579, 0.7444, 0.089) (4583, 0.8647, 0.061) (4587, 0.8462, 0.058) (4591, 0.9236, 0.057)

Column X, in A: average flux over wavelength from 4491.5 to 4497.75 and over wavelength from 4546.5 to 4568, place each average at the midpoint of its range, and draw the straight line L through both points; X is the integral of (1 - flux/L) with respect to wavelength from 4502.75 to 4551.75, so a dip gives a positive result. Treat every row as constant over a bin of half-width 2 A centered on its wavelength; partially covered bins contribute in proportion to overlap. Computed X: 2.0 A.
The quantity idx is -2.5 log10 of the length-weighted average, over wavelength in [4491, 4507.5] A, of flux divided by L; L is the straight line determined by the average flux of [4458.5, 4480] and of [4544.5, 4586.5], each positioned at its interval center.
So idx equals -0.082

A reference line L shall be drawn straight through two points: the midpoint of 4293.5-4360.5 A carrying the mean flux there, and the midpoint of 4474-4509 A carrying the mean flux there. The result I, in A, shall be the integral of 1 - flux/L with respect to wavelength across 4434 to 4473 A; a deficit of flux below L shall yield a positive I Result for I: 1.0 A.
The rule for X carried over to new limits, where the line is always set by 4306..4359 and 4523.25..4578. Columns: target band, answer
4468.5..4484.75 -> -0.4 A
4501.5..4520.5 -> -1.3 A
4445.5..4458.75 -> -0.4 A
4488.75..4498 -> -0.9 A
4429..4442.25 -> -0.4 A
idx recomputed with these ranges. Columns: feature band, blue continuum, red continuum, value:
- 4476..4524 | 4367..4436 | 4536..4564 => -0.037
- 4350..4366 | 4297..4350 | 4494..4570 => 0.059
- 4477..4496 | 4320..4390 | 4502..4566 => -0.023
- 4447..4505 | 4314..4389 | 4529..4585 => -0.051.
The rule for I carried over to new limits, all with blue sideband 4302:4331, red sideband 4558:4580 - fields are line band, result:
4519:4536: 1.18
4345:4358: 0.65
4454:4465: -0.05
